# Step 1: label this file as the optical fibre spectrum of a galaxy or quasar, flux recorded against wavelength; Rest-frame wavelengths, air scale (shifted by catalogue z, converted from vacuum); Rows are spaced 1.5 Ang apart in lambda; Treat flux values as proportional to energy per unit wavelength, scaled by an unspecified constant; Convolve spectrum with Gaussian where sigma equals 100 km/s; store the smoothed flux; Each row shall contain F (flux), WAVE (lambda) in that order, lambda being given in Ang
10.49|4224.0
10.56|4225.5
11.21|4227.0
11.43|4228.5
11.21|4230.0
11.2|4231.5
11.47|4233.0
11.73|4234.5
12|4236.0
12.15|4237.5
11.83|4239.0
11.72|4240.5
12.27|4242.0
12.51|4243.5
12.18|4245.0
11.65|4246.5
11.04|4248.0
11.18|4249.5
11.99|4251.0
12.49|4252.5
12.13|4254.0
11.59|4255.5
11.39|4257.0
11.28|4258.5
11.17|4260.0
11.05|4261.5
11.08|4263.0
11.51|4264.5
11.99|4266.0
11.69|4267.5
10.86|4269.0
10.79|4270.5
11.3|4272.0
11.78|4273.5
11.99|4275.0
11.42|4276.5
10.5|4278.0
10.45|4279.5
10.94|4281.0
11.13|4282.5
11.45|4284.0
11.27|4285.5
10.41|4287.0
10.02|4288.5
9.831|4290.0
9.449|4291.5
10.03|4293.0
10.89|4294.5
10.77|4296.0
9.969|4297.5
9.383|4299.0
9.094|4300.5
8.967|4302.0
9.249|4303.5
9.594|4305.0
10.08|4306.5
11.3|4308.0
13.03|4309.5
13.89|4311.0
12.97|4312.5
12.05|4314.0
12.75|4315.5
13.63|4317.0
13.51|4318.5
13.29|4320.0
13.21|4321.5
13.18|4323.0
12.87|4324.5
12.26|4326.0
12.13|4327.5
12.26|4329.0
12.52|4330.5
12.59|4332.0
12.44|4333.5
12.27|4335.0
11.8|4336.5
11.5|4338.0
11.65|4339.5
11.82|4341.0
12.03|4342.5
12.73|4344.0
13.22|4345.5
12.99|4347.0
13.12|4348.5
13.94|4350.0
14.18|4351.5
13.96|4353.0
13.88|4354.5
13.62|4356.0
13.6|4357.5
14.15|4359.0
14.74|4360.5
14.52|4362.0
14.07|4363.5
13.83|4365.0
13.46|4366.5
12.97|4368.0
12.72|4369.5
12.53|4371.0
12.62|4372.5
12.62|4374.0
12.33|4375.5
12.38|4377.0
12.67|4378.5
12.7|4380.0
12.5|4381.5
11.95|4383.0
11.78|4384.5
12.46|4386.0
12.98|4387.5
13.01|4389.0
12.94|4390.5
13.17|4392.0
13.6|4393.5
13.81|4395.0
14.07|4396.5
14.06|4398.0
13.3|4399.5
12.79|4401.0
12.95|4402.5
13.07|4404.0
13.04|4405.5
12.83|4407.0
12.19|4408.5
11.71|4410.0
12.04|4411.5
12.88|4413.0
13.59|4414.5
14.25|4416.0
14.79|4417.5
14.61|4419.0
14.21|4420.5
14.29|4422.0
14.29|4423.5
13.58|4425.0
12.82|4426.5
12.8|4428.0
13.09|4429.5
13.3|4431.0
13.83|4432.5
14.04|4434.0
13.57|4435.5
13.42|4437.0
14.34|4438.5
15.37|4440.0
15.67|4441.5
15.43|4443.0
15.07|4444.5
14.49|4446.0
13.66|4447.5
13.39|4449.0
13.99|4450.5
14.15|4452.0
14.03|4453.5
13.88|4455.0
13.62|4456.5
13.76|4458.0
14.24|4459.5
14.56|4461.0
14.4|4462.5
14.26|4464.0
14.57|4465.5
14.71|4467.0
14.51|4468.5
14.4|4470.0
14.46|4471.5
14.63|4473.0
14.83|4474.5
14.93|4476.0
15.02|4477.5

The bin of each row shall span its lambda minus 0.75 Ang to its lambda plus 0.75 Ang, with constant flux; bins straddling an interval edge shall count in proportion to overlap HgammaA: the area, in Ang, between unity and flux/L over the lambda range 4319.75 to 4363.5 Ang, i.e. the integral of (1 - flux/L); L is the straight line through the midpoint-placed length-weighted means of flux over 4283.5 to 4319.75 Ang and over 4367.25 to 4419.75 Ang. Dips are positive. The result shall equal -4.2 Ang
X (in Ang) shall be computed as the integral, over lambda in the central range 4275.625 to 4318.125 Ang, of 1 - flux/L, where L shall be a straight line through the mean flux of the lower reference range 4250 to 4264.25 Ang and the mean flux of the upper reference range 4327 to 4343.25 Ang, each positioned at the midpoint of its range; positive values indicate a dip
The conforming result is 3.36 Ang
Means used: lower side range 11.6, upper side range 12.1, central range 10.9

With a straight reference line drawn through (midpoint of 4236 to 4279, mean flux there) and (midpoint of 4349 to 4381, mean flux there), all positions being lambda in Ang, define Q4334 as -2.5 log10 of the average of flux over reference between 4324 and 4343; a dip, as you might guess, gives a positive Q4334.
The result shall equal 0.06 mag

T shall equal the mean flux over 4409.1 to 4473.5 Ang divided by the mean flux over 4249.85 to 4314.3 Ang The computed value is 1.3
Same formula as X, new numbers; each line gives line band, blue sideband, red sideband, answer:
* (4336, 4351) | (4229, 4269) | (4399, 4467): 0.3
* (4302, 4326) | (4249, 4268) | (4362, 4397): 0.0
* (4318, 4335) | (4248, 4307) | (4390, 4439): -1.4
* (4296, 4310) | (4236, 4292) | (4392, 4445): 2.2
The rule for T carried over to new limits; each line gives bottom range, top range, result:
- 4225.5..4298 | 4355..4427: 1.17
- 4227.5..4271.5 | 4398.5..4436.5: 1.15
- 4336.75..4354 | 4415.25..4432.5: 1.08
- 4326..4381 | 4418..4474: 1.09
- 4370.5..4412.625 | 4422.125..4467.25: 1.10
